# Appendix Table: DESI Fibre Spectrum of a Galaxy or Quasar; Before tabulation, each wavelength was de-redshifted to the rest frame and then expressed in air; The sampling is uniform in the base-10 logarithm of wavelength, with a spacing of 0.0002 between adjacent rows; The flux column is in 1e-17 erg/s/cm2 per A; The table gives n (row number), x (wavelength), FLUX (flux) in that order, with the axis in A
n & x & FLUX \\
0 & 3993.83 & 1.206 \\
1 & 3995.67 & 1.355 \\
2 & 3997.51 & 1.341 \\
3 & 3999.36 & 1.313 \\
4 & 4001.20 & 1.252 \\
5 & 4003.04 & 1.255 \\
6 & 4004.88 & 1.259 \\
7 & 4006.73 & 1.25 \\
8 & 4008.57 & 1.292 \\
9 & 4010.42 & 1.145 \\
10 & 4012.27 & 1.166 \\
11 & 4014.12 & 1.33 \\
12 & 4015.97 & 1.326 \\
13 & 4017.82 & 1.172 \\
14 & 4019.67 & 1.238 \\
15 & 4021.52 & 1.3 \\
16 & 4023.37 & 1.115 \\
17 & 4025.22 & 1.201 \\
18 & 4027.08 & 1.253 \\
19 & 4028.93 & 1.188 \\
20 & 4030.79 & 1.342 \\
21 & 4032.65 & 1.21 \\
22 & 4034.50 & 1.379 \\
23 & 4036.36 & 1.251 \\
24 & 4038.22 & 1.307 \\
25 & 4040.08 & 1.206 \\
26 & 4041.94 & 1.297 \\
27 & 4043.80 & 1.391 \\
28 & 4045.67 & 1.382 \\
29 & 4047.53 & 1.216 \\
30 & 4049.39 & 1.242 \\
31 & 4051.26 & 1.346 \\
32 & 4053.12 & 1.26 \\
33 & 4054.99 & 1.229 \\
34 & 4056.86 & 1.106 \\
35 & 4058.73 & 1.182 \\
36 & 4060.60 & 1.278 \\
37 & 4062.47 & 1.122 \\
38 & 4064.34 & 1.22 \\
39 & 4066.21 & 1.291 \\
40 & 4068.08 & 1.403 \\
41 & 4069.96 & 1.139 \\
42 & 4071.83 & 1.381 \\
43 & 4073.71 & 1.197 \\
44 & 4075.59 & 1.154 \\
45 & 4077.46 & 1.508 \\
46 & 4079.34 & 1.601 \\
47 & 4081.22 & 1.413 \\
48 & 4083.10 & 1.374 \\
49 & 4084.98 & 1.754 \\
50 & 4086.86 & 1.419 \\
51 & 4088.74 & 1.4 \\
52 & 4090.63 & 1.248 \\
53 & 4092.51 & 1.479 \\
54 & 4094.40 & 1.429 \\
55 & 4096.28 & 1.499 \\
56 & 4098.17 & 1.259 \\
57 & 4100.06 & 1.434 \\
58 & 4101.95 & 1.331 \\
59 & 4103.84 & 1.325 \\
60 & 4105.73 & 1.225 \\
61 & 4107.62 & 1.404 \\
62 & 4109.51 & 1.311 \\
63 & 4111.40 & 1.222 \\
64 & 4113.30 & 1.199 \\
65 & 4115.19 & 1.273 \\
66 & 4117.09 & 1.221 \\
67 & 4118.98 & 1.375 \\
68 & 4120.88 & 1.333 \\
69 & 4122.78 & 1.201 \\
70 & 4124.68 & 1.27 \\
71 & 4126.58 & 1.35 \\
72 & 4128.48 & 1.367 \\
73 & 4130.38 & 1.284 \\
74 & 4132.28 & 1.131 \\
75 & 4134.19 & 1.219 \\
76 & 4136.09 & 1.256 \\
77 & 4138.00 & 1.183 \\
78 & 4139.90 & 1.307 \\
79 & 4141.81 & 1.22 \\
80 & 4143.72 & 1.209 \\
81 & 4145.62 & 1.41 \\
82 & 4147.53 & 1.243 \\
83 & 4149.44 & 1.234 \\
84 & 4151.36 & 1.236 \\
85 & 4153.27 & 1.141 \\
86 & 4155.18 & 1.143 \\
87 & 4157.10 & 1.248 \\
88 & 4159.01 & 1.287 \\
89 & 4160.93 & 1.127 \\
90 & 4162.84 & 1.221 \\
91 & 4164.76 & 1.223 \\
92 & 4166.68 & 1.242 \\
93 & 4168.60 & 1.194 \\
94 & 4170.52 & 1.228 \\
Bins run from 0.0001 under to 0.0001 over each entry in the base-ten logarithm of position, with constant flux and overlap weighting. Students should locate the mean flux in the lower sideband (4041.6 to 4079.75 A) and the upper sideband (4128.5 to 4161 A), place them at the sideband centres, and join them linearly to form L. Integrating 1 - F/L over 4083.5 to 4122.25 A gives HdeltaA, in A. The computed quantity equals -3.04 A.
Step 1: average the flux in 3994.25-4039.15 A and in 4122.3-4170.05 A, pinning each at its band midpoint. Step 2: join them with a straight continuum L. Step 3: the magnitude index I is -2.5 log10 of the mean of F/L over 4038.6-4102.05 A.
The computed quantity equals -0.07 mag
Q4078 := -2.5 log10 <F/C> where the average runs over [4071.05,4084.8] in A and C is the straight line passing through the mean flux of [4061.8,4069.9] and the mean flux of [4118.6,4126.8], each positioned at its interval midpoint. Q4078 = -0.11 mag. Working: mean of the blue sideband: 1.25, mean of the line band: 1.4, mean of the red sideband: 1.3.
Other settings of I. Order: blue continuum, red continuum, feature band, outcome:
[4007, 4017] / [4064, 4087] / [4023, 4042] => 0.034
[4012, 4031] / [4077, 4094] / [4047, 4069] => 0.104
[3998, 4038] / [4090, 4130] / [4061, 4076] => 0.041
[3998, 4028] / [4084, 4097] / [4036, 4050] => 0.031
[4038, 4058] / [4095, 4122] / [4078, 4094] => -0.128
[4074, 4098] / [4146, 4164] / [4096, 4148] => 0.026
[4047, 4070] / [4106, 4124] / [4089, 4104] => -0.092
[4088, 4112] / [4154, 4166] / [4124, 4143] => 0.012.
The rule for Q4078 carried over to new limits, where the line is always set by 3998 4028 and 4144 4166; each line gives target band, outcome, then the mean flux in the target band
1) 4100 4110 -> -0.08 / 1.33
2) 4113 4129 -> -0.05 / 1.29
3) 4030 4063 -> -0.02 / 1.26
